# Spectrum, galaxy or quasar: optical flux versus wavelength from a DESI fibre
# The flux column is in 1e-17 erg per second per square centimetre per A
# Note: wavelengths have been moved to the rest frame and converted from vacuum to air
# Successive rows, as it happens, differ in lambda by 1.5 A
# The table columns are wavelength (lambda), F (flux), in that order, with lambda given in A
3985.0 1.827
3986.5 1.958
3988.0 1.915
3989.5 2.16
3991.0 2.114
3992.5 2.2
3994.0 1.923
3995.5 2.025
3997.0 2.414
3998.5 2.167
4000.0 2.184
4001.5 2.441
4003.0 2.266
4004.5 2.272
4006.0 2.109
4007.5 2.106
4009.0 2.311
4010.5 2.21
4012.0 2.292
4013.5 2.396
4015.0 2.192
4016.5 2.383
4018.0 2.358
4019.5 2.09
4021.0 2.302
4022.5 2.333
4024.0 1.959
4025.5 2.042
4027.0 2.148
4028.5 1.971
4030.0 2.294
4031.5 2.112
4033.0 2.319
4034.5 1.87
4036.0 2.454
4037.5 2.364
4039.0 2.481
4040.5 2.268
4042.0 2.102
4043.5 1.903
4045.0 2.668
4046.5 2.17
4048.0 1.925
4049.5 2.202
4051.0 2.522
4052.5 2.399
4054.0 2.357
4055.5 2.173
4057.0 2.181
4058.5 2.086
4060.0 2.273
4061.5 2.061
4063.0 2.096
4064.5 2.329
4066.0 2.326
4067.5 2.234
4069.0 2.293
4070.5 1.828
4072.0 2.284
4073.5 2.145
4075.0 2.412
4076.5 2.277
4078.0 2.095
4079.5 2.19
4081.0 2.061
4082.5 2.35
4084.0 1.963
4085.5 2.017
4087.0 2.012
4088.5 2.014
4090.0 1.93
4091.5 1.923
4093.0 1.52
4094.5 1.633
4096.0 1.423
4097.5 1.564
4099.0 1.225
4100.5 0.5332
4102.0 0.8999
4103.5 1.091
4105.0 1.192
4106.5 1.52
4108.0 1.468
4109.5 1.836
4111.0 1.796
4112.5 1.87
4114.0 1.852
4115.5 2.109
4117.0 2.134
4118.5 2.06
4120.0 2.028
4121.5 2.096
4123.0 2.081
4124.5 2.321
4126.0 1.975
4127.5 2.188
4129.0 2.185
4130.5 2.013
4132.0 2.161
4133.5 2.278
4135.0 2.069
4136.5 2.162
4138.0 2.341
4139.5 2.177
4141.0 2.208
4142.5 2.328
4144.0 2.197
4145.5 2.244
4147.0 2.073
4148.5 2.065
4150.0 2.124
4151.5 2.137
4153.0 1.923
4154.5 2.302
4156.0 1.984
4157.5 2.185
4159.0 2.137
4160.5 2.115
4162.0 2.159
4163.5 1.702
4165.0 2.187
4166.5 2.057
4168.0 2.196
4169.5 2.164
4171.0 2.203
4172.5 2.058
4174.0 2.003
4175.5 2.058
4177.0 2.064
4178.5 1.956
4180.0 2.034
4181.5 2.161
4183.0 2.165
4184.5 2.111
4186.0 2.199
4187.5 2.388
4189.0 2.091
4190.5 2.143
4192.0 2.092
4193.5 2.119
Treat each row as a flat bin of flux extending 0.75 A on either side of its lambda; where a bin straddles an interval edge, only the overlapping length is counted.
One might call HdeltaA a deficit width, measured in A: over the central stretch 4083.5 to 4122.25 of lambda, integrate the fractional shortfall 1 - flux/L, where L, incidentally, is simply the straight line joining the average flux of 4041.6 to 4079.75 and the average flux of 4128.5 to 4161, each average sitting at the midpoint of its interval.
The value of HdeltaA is 9.0 A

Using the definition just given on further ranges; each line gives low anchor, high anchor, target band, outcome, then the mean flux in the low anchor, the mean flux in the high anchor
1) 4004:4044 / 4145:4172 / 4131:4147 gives -0.6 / 2.21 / 2.11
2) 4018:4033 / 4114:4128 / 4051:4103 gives 3.6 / 2.16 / 2.1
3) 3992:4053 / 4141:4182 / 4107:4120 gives 1.5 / 2.22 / 2.11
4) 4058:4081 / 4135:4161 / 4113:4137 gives 0.7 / 2.19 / 2.16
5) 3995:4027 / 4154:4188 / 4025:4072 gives -0.2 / 2.23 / 2.11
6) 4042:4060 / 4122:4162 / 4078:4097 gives 2.4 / 2.23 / 2.15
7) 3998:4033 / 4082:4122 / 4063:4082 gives -3.3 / 2.22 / 1.7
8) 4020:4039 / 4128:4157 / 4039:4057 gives -0.5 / 2.19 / 2.16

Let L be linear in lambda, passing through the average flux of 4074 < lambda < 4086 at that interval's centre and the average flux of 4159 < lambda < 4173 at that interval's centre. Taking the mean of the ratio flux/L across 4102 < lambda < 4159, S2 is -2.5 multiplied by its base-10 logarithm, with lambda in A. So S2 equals 0.06 mag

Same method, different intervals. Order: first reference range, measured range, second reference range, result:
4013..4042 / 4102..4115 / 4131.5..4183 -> 0.361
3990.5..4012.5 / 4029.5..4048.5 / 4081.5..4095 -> -0.071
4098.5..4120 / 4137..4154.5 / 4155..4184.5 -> -0.159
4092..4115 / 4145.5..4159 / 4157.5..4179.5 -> -0.103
